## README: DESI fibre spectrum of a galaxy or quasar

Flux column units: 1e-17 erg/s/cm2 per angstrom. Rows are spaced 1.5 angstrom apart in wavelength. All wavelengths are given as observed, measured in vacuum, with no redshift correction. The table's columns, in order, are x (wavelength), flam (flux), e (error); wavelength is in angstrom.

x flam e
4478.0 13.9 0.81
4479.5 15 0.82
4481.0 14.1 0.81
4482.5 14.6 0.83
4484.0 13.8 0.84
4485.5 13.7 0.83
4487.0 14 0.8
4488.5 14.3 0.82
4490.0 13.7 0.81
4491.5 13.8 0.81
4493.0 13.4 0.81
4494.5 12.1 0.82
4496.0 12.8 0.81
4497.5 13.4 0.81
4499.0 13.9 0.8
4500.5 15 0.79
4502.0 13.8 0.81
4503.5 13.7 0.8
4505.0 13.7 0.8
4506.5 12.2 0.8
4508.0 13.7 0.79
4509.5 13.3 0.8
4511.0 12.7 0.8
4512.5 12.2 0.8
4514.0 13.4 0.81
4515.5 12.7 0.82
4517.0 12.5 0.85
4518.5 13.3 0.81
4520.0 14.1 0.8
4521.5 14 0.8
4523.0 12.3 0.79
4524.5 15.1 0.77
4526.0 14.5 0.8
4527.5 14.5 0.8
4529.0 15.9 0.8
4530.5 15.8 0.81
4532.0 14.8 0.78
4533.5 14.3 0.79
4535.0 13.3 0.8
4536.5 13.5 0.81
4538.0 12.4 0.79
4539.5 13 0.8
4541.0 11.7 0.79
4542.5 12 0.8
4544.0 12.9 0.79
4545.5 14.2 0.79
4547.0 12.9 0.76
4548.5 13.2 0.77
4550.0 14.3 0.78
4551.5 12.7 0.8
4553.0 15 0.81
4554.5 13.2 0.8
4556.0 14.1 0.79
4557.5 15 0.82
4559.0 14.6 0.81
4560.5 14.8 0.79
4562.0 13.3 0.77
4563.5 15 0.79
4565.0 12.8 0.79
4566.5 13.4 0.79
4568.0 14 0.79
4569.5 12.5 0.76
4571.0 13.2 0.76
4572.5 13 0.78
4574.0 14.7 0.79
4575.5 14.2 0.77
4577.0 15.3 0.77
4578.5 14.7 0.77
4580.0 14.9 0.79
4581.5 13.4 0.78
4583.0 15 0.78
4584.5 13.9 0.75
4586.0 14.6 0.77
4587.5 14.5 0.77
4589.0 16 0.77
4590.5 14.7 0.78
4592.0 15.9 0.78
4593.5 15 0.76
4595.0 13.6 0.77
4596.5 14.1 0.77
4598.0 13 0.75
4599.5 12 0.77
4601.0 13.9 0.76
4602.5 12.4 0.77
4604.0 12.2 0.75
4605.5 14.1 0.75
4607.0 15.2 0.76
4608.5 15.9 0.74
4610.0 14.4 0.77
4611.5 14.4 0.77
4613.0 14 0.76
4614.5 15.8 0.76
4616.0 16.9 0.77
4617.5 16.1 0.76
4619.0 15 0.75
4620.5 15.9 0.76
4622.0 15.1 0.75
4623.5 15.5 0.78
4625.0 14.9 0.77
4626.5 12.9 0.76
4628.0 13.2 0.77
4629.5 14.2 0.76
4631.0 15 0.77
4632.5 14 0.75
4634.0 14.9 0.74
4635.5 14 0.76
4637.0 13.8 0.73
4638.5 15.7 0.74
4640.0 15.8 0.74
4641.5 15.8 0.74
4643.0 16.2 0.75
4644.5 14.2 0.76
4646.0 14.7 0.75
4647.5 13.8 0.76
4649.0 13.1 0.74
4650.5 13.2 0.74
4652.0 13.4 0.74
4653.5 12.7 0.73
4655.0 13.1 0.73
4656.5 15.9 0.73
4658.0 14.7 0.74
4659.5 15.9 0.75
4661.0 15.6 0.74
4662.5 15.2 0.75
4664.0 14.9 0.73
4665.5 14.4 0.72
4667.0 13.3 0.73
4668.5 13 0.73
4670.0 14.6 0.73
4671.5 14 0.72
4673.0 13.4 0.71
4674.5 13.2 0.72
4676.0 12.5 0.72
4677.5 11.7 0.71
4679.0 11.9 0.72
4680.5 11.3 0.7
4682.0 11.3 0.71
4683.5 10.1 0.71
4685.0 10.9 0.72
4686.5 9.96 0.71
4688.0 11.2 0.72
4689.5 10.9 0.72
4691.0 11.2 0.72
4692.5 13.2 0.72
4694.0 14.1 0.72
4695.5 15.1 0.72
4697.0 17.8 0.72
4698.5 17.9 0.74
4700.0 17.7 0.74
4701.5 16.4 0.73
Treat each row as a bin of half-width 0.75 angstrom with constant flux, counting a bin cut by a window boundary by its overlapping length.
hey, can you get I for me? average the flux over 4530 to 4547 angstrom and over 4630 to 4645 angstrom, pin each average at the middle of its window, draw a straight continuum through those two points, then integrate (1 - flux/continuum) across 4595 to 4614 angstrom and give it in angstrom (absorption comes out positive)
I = 0.8 angstrom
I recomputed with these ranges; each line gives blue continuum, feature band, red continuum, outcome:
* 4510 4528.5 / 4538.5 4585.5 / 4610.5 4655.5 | 0.4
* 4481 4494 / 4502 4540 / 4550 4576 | 0.6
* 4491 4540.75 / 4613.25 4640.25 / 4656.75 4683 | -2.6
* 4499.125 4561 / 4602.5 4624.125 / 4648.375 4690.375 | -2.7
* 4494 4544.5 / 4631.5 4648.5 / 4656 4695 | -2.2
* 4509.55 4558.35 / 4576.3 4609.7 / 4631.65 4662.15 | -0.5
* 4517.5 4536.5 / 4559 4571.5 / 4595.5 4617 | 0.5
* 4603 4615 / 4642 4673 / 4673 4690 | -4.6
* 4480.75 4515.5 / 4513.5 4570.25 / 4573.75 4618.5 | 1.0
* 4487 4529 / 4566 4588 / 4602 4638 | 0.2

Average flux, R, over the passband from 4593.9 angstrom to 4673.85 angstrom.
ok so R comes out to 14.4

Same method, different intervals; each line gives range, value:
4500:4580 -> 13.7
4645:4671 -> 14.2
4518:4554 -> 13.7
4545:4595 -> 14.2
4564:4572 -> 13.2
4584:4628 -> 14.5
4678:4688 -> 11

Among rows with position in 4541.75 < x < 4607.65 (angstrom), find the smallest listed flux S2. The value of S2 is 12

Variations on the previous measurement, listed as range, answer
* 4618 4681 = 11.3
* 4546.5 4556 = 12.7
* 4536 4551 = 11.7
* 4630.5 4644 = 13.8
